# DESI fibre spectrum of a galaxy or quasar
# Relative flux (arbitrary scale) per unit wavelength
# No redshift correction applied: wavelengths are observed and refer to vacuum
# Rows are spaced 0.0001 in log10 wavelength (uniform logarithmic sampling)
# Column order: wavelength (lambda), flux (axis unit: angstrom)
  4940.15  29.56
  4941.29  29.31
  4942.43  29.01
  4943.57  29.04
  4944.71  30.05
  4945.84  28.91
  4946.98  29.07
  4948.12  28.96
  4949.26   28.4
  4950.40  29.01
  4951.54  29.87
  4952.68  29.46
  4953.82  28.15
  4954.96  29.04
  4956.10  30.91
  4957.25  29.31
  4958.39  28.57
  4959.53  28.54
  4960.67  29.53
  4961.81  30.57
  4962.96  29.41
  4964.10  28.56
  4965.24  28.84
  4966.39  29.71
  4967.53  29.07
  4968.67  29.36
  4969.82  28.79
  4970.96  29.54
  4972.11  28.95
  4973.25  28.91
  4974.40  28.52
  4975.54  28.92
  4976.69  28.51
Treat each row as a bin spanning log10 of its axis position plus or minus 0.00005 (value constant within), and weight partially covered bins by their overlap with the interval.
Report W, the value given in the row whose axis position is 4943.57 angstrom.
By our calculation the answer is 29.04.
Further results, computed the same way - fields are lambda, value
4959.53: 28.54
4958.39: 28.57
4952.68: 29.46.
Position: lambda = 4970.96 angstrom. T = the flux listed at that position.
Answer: 29.54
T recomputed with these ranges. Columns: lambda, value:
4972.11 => 28.95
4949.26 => 28.4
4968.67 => 29.36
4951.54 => 29.87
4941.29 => 29.31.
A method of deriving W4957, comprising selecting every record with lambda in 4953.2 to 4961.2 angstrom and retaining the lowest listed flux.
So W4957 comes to 28.15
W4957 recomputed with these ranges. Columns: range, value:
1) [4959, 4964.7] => 28.54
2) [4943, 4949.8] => 28.4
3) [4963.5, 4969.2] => 28.56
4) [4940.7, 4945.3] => 29.01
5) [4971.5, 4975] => 28.52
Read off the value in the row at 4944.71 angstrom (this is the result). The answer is 30.05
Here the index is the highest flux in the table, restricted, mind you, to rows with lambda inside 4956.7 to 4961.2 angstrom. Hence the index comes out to 29.53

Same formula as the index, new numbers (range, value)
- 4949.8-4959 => 30.91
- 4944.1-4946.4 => 30.05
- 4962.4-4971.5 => 29.71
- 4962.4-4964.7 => 29.41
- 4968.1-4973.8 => 29.54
